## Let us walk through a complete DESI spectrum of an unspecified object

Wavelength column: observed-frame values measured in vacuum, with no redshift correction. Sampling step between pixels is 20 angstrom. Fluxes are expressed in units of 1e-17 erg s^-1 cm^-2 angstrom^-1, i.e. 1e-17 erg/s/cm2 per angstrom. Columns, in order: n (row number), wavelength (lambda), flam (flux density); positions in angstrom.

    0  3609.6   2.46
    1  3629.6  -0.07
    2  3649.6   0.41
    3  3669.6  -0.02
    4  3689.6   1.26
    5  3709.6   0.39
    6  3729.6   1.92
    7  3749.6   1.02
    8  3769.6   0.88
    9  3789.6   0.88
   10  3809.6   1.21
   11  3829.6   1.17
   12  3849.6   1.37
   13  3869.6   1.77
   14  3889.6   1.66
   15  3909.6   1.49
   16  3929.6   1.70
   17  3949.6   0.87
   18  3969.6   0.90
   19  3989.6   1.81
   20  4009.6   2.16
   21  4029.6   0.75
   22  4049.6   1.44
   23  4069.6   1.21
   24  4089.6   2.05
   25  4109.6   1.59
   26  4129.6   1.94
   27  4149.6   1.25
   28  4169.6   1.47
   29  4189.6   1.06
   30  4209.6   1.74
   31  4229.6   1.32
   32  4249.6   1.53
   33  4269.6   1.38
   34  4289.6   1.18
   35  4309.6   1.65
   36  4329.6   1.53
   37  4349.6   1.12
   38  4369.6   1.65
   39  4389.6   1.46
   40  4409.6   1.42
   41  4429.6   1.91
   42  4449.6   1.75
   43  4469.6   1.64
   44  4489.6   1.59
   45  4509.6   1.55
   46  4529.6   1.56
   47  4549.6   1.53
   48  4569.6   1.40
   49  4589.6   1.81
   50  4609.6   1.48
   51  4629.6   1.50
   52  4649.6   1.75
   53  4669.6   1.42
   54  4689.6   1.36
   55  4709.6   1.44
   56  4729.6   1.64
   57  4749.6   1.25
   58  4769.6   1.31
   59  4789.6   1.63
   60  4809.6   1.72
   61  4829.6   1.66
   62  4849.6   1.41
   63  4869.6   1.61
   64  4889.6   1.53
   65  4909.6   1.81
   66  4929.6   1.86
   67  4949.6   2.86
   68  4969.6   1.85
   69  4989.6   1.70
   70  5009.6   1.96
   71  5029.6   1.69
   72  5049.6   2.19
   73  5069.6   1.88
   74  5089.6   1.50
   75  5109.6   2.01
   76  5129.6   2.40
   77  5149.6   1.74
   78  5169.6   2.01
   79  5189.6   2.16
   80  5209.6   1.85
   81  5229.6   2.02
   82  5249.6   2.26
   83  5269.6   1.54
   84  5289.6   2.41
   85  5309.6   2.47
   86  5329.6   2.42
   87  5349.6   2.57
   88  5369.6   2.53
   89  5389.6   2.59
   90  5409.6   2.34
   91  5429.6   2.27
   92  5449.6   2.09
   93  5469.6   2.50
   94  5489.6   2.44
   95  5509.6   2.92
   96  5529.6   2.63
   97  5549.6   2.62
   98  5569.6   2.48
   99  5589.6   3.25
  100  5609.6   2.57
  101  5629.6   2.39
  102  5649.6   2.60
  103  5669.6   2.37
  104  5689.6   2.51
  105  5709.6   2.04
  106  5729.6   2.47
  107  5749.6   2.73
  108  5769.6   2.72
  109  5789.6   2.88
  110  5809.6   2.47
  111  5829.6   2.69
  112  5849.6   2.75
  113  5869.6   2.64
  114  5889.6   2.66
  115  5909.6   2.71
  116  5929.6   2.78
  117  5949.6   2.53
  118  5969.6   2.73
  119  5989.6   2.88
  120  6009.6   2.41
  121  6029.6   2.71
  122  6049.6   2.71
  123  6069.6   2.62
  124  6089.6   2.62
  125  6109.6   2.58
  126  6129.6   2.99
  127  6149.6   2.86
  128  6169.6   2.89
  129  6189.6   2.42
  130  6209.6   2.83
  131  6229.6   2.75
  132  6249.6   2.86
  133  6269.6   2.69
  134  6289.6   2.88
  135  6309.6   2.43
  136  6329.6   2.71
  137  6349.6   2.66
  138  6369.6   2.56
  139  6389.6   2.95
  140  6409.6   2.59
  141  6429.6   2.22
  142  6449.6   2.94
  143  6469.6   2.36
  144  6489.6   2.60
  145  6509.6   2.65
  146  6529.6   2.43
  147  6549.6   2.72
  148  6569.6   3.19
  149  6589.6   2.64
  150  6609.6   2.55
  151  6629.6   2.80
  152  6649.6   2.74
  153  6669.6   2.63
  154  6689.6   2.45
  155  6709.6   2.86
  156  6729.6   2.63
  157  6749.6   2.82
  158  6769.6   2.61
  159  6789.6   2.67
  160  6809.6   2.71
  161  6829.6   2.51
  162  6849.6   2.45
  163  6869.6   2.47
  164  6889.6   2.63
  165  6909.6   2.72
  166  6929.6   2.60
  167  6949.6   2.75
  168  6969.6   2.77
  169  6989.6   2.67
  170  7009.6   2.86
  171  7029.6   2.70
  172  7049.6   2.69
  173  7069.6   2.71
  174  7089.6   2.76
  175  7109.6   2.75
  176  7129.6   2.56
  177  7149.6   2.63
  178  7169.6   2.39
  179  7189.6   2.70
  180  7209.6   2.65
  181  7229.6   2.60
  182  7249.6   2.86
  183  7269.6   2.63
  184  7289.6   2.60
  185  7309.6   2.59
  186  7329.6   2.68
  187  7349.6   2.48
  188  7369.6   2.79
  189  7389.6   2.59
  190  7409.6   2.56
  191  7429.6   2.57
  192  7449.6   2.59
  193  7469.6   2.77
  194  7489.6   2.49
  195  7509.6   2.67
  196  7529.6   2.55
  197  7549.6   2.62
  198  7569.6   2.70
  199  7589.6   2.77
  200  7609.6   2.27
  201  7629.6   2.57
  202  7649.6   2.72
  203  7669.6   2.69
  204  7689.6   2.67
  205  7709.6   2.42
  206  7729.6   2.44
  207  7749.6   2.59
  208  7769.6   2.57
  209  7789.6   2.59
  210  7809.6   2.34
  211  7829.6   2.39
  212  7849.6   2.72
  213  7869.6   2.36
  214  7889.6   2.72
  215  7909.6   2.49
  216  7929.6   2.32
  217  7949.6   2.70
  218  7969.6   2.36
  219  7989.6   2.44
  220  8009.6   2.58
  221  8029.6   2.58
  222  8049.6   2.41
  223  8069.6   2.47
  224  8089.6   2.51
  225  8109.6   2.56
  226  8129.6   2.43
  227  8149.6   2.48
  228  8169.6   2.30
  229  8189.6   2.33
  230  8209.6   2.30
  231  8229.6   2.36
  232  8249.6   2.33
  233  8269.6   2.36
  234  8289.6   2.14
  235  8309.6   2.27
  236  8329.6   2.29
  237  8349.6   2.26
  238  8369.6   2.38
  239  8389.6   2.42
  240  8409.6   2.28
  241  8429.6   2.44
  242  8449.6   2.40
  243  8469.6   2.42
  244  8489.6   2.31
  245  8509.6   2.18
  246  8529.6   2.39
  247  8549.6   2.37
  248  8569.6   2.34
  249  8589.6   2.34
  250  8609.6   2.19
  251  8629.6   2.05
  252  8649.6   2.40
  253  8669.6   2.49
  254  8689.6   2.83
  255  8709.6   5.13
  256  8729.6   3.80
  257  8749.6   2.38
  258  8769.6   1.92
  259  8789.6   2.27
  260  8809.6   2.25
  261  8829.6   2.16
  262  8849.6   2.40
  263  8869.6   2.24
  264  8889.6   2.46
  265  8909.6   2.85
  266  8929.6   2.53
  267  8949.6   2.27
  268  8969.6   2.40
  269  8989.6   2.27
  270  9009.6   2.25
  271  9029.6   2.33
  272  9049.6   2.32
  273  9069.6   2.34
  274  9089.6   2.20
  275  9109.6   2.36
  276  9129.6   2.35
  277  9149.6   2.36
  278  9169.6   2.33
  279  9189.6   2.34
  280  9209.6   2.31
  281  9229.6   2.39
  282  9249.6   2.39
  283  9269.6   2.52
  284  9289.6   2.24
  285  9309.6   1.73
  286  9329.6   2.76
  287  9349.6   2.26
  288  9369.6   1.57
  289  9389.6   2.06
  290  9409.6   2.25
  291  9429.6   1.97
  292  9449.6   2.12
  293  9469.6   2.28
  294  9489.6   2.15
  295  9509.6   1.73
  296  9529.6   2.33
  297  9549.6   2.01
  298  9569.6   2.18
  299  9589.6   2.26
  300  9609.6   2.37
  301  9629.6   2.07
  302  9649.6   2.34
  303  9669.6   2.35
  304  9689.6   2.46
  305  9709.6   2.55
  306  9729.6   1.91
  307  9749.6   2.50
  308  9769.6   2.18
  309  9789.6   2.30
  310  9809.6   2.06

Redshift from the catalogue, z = 0.33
